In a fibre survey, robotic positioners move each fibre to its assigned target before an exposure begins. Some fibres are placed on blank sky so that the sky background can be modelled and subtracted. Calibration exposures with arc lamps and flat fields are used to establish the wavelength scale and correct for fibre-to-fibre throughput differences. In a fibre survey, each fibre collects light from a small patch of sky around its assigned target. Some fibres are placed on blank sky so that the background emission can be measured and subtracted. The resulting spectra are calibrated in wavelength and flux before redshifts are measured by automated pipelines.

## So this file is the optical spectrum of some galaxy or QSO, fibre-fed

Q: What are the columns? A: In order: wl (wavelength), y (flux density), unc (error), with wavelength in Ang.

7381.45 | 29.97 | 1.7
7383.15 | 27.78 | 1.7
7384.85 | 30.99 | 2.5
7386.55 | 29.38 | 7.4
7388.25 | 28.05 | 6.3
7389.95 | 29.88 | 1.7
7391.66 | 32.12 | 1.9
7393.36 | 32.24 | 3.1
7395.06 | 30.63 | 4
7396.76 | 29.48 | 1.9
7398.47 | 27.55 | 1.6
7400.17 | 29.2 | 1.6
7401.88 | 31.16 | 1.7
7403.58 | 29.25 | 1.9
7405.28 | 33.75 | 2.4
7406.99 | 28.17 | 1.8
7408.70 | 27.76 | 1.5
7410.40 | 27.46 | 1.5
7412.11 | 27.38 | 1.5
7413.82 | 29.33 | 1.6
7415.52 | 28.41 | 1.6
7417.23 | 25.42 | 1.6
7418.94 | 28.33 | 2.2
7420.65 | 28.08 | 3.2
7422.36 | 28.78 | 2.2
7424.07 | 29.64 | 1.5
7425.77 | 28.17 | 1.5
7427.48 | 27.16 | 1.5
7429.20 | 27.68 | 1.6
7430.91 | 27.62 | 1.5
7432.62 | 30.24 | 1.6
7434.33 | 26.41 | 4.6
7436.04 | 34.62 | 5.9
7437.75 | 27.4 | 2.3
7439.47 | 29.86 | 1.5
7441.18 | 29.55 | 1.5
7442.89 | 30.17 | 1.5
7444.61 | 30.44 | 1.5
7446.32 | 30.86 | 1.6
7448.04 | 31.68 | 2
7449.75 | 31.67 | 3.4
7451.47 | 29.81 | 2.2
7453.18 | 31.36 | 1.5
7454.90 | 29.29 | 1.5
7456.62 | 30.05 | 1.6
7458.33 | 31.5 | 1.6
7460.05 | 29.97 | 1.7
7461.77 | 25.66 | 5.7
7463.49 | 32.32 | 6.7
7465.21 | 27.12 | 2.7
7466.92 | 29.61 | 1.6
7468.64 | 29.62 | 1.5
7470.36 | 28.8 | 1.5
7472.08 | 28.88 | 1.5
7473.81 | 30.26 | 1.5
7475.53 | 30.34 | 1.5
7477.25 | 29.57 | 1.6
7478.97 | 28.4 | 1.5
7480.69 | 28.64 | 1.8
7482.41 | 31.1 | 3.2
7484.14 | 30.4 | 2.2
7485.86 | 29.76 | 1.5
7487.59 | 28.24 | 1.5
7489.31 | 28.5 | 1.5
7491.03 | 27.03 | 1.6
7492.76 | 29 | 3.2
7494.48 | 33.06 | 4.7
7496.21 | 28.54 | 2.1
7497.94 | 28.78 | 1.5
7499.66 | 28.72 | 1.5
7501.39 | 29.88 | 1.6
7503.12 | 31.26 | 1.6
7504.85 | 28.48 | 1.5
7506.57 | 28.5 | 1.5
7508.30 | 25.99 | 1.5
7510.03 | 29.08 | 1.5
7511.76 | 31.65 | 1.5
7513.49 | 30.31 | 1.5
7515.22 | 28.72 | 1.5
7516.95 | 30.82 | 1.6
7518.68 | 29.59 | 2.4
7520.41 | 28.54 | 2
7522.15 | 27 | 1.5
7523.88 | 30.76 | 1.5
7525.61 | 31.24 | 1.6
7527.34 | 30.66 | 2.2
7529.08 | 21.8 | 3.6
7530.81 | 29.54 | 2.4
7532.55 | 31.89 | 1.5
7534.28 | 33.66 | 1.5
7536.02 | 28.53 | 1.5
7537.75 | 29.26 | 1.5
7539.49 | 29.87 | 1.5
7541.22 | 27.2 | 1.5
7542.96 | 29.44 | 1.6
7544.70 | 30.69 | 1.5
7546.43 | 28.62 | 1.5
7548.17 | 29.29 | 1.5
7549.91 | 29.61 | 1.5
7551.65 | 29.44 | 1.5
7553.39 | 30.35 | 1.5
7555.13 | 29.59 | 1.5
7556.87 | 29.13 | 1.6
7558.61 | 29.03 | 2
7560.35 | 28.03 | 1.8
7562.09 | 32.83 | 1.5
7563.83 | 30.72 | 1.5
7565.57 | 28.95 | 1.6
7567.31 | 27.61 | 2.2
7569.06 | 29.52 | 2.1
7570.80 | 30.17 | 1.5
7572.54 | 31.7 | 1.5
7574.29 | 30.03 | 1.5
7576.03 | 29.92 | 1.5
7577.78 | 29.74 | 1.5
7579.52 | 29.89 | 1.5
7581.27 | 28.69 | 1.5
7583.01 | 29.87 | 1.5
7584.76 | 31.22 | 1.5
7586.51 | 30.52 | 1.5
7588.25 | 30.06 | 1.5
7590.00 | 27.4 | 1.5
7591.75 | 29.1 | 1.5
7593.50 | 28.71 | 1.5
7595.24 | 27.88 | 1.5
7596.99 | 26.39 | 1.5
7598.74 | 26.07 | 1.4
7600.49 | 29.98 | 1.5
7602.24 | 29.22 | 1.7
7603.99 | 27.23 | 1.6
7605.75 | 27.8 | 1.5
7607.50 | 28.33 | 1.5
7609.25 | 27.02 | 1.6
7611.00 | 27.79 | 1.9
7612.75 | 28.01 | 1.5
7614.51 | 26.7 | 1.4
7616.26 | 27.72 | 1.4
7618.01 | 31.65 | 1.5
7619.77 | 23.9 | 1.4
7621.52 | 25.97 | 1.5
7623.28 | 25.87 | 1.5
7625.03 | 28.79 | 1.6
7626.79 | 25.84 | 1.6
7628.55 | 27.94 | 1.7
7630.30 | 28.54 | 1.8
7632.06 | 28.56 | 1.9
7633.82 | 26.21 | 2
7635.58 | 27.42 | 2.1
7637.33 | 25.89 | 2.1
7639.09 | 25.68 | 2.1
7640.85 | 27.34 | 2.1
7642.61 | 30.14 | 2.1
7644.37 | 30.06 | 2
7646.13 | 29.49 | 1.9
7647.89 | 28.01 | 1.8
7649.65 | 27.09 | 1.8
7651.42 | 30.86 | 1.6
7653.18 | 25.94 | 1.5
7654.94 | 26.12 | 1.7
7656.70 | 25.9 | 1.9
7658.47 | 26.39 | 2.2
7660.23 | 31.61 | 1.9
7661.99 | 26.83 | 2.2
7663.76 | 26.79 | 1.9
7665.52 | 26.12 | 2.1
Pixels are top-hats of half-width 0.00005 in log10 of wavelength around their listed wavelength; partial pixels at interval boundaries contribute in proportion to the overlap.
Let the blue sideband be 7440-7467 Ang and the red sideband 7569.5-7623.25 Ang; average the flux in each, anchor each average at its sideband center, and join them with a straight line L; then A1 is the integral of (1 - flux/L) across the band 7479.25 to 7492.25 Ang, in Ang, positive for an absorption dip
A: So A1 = 0.3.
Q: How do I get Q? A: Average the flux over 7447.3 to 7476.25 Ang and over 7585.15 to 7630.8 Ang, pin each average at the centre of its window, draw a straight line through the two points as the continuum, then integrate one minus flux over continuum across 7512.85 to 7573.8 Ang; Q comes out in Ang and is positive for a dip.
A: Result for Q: -1.66 Ang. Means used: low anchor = 29.9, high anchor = 27.9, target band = 29.5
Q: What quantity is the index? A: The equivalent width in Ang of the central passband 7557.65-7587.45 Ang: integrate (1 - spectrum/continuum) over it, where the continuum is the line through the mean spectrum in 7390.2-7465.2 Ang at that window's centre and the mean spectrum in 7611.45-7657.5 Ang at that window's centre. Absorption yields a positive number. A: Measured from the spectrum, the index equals -1.9 Ang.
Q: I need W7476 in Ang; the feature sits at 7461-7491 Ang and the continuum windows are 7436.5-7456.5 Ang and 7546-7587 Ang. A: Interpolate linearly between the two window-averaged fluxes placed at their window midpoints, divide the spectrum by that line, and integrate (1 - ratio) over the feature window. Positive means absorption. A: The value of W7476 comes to 0.9 Ang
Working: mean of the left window 30.3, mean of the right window 29.8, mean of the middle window 29.2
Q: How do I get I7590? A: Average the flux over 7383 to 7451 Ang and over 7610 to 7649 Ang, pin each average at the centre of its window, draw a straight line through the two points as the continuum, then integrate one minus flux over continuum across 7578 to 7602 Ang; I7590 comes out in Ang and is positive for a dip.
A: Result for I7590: -0.9 Ang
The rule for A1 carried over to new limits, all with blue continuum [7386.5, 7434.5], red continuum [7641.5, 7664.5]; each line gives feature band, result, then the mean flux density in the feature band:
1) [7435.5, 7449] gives -0.77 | 30.5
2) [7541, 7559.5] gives -0.60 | 29.4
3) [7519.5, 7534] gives -0.30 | 29.1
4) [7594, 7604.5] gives 0.16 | 27.9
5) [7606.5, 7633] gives 0.66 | 27.5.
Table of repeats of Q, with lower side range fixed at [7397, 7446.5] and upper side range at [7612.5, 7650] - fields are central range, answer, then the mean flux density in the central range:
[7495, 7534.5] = -1.4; 29.3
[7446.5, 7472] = -1.1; 29.9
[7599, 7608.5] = -0.2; 28.3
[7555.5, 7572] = -0.9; 29.6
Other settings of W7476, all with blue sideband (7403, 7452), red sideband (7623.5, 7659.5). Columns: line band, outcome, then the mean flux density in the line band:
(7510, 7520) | -0.54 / 30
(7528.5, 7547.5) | -0.61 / 29.3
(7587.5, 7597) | -0.15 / 28.4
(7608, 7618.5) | -0.09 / 28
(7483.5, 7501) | -0.33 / 29.2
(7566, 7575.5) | -0.56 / 29.8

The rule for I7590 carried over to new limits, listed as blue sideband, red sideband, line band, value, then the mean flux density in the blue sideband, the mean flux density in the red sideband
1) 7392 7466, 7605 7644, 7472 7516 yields -0.9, 29.4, 27.5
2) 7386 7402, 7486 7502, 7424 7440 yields 0.4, 29.9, 29.1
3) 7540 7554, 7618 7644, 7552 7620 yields -1.5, 29.3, 27.2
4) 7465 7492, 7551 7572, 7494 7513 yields 0.0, 29.2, 29.7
